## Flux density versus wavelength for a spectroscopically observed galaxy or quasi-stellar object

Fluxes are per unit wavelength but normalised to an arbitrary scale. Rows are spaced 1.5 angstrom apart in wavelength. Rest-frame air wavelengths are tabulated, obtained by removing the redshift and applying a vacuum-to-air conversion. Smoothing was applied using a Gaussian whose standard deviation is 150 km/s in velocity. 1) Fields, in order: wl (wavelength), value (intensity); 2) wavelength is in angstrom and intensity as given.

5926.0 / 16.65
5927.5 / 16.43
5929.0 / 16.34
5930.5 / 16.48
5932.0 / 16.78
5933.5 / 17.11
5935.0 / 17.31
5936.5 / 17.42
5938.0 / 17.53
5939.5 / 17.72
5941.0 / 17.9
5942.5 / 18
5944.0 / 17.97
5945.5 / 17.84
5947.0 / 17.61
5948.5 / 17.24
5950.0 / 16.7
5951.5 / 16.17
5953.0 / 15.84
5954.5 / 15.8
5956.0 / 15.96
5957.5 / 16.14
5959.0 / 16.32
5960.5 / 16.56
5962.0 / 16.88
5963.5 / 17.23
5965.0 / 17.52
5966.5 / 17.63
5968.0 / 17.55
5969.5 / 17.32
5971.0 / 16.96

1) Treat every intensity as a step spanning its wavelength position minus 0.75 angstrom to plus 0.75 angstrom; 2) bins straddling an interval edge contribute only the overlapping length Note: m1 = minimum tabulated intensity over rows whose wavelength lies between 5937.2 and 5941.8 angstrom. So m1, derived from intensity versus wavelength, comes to 17.53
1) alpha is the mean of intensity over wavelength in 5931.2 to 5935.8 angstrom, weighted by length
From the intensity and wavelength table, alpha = 17.1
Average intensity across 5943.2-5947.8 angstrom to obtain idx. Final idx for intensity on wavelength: 17.8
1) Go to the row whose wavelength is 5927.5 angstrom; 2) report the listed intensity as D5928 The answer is 16.43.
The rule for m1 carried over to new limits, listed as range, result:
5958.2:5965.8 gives 16.32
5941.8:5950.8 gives 16.7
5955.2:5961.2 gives 15.96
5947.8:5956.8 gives 15.8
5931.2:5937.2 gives 16.78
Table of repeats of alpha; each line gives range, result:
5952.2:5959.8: 16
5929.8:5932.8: 16.6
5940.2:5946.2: 17.9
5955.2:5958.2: 16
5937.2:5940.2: 17.6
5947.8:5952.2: 16.7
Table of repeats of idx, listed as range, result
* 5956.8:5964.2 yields 16.6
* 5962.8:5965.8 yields 17.4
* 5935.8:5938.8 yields 17.5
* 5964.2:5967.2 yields 17.6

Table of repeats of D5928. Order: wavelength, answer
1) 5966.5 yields 17.63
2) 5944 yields 17.97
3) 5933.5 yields 17.11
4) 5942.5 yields 18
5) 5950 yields 16.7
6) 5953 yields 15.84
